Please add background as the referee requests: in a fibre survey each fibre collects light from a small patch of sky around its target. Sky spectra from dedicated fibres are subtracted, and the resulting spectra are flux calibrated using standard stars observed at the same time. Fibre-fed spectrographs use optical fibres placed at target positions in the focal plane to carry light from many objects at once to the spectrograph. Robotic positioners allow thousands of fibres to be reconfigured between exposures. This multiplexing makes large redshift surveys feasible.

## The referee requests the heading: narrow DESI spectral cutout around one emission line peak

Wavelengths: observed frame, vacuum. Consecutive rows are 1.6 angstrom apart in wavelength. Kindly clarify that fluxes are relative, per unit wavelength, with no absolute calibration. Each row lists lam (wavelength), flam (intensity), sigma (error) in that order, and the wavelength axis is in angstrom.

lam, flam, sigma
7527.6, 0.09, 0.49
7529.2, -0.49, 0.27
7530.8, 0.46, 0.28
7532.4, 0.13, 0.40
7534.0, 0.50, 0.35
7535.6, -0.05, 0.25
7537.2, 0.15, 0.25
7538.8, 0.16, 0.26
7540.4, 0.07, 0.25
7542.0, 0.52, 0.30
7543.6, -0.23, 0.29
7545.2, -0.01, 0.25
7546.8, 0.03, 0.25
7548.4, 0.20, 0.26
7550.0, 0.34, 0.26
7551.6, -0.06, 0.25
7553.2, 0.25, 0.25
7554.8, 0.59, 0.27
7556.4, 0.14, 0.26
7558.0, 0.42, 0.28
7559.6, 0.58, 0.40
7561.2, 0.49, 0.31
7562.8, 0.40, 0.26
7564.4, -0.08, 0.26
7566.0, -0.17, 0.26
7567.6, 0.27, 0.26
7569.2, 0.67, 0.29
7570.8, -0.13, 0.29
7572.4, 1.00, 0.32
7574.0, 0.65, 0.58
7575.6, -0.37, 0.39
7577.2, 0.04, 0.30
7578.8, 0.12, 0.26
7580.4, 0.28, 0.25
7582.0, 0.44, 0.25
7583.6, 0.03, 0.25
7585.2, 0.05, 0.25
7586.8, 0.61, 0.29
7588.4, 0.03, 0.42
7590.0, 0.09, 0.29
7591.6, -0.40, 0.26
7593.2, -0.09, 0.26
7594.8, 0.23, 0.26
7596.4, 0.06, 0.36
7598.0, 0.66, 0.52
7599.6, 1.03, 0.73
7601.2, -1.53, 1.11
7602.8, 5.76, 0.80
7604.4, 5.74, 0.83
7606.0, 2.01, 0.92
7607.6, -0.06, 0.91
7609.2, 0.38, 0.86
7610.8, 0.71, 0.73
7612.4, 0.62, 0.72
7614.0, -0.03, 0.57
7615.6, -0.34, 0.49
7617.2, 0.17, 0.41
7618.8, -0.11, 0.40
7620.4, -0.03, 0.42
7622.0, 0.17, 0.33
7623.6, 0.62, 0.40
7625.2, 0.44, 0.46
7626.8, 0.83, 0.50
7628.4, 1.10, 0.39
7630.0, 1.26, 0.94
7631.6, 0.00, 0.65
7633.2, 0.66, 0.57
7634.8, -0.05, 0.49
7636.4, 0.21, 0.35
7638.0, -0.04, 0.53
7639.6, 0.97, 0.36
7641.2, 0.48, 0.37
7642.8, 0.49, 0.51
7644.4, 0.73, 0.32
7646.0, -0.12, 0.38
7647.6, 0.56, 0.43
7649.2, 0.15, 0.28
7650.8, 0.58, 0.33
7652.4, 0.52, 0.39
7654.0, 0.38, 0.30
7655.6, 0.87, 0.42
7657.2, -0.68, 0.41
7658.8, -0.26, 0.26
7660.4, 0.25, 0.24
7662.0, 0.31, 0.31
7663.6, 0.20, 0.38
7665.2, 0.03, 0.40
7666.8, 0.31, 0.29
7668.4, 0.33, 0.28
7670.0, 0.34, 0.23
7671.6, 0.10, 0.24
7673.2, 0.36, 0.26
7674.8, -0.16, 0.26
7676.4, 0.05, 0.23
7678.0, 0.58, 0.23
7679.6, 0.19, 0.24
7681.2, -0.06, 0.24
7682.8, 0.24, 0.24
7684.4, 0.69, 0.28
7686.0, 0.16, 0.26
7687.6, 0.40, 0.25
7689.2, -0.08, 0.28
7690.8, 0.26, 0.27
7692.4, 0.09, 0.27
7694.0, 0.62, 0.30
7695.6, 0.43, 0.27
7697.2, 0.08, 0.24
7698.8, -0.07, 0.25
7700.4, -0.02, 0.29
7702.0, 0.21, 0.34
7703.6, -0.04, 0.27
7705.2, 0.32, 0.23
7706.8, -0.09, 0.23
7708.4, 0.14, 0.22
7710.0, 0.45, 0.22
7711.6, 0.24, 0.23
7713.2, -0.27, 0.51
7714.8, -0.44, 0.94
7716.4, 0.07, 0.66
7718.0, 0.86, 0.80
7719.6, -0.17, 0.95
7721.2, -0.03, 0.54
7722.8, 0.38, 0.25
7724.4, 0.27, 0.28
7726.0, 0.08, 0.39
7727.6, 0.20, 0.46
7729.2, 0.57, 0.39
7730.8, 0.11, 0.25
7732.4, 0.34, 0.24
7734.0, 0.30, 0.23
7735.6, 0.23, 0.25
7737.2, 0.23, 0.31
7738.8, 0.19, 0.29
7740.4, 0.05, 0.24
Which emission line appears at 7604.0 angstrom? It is Halpha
